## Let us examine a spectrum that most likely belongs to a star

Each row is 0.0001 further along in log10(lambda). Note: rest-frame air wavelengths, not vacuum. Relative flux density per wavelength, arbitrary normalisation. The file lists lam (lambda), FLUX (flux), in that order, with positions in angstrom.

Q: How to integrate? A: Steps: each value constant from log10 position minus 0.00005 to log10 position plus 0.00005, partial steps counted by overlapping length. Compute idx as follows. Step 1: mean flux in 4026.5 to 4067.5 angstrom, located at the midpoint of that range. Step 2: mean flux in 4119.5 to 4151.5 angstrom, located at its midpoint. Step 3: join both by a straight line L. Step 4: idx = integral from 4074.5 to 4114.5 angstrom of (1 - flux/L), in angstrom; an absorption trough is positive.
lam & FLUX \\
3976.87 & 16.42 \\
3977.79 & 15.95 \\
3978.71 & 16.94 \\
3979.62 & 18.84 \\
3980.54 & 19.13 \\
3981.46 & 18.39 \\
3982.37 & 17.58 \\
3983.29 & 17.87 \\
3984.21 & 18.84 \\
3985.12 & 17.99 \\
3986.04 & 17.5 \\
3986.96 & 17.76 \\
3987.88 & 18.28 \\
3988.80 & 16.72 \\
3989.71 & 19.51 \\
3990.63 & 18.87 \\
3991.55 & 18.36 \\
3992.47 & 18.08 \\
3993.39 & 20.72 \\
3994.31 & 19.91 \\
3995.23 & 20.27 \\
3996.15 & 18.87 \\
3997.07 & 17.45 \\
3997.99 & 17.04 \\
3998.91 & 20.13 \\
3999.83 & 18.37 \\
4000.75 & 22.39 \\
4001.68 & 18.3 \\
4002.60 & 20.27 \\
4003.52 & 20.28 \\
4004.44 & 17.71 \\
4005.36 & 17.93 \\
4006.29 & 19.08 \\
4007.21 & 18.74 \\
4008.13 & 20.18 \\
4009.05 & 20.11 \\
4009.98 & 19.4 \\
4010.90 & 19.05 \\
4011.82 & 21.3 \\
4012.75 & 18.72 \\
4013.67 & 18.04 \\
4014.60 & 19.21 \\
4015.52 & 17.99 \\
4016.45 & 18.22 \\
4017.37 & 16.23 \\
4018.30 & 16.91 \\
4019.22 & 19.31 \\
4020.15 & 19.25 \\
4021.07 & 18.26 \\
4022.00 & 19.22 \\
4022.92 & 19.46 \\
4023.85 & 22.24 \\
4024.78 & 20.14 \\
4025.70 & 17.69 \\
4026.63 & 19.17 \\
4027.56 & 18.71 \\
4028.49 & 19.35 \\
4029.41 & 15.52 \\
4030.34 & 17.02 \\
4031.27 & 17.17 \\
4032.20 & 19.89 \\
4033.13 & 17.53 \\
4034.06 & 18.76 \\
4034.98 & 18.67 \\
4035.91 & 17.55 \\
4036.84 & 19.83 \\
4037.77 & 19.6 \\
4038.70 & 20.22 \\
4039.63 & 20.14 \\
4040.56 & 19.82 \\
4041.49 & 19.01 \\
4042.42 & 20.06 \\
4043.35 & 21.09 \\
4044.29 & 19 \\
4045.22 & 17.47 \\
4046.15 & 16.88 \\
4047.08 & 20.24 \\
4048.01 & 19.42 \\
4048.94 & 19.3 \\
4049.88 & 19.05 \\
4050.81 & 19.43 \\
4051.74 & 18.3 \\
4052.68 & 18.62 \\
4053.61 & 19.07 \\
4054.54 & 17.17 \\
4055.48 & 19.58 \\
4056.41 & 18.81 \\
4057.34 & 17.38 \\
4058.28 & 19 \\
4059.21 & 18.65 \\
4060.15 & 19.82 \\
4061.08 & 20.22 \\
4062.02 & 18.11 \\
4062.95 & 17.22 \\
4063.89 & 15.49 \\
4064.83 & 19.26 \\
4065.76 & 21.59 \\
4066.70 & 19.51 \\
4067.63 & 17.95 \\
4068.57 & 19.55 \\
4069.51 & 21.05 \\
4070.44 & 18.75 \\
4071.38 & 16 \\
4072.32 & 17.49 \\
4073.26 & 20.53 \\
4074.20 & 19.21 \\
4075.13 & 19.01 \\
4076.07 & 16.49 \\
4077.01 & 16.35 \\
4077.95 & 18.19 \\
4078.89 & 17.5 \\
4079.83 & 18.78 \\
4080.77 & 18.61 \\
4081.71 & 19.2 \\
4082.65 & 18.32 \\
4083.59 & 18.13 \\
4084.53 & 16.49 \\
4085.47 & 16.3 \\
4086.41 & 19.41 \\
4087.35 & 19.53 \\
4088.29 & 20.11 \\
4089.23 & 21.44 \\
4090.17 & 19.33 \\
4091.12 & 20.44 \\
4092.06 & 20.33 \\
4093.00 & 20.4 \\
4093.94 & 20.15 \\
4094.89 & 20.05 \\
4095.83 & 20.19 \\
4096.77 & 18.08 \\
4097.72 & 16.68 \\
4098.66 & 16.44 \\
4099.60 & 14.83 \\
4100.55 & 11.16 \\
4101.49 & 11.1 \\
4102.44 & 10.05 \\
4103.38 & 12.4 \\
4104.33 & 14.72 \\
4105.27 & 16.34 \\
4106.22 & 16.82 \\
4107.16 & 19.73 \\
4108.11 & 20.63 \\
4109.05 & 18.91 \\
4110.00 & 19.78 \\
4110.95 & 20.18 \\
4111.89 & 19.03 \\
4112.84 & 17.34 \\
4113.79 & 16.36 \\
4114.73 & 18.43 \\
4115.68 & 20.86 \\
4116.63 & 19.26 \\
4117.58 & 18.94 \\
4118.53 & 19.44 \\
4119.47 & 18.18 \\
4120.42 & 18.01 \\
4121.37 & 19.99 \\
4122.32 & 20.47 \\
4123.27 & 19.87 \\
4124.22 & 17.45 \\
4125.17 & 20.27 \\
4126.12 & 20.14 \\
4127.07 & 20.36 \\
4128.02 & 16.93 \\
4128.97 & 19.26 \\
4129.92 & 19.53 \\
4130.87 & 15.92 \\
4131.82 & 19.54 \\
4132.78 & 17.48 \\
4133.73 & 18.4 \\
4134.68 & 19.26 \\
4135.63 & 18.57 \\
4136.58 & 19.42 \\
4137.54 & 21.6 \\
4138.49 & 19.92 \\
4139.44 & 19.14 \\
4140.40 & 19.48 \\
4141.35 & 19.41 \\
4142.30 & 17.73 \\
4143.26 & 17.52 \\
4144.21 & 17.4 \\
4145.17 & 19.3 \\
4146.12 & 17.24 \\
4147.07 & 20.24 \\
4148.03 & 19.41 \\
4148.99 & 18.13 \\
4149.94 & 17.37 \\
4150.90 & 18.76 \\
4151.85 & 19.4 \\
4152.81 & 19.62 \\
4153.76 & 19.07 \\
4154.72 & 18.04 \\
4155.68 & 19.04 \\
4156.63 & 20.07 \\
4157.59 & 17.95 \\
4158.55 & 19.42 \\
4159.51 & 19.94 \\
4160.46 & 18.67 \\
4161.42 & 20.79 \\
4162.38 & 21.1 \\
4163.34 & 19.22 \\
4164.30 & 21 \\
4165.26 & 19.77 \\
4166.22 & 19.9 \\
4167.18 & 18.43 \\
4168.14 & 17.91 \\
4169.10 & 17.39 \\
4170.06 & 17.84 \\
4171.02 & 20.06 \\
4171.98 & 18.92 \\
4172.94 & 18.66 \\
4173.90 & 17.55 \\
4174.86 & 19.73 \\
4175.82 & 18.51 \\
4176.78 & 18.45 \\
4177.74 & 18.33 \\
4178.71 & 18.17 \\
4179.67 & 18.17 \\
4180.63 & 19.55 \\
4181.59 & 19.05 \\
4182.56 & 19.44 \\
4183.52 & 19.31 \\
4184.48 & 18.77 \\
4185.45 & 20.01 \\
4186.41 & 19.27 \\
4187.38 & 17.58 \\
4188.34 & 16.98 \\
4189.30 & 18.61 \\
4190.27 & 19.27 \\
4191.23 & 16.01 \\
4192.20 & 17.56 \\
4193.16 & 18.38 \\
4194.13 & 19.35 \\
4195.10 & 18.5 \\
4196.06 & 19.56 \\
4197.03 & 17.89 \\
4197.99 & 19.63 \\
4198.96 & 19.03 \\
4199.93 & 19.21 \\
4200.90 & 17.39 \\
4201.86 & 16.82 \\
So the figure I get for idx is 2.3 angstrom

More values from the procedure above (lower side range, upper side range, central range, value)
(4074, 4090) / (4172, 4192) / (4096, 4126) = 1.5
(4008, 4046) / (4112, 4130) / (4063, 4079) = 0.4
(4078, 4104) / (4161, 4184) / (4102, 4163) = -1.1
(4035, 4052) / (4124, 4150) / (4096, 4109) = 2.4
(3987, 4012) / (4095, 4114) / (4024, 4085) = -3.0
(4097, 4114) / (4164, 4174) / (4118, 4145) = -2.5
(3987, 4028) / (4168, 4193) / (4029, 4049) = 0.1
